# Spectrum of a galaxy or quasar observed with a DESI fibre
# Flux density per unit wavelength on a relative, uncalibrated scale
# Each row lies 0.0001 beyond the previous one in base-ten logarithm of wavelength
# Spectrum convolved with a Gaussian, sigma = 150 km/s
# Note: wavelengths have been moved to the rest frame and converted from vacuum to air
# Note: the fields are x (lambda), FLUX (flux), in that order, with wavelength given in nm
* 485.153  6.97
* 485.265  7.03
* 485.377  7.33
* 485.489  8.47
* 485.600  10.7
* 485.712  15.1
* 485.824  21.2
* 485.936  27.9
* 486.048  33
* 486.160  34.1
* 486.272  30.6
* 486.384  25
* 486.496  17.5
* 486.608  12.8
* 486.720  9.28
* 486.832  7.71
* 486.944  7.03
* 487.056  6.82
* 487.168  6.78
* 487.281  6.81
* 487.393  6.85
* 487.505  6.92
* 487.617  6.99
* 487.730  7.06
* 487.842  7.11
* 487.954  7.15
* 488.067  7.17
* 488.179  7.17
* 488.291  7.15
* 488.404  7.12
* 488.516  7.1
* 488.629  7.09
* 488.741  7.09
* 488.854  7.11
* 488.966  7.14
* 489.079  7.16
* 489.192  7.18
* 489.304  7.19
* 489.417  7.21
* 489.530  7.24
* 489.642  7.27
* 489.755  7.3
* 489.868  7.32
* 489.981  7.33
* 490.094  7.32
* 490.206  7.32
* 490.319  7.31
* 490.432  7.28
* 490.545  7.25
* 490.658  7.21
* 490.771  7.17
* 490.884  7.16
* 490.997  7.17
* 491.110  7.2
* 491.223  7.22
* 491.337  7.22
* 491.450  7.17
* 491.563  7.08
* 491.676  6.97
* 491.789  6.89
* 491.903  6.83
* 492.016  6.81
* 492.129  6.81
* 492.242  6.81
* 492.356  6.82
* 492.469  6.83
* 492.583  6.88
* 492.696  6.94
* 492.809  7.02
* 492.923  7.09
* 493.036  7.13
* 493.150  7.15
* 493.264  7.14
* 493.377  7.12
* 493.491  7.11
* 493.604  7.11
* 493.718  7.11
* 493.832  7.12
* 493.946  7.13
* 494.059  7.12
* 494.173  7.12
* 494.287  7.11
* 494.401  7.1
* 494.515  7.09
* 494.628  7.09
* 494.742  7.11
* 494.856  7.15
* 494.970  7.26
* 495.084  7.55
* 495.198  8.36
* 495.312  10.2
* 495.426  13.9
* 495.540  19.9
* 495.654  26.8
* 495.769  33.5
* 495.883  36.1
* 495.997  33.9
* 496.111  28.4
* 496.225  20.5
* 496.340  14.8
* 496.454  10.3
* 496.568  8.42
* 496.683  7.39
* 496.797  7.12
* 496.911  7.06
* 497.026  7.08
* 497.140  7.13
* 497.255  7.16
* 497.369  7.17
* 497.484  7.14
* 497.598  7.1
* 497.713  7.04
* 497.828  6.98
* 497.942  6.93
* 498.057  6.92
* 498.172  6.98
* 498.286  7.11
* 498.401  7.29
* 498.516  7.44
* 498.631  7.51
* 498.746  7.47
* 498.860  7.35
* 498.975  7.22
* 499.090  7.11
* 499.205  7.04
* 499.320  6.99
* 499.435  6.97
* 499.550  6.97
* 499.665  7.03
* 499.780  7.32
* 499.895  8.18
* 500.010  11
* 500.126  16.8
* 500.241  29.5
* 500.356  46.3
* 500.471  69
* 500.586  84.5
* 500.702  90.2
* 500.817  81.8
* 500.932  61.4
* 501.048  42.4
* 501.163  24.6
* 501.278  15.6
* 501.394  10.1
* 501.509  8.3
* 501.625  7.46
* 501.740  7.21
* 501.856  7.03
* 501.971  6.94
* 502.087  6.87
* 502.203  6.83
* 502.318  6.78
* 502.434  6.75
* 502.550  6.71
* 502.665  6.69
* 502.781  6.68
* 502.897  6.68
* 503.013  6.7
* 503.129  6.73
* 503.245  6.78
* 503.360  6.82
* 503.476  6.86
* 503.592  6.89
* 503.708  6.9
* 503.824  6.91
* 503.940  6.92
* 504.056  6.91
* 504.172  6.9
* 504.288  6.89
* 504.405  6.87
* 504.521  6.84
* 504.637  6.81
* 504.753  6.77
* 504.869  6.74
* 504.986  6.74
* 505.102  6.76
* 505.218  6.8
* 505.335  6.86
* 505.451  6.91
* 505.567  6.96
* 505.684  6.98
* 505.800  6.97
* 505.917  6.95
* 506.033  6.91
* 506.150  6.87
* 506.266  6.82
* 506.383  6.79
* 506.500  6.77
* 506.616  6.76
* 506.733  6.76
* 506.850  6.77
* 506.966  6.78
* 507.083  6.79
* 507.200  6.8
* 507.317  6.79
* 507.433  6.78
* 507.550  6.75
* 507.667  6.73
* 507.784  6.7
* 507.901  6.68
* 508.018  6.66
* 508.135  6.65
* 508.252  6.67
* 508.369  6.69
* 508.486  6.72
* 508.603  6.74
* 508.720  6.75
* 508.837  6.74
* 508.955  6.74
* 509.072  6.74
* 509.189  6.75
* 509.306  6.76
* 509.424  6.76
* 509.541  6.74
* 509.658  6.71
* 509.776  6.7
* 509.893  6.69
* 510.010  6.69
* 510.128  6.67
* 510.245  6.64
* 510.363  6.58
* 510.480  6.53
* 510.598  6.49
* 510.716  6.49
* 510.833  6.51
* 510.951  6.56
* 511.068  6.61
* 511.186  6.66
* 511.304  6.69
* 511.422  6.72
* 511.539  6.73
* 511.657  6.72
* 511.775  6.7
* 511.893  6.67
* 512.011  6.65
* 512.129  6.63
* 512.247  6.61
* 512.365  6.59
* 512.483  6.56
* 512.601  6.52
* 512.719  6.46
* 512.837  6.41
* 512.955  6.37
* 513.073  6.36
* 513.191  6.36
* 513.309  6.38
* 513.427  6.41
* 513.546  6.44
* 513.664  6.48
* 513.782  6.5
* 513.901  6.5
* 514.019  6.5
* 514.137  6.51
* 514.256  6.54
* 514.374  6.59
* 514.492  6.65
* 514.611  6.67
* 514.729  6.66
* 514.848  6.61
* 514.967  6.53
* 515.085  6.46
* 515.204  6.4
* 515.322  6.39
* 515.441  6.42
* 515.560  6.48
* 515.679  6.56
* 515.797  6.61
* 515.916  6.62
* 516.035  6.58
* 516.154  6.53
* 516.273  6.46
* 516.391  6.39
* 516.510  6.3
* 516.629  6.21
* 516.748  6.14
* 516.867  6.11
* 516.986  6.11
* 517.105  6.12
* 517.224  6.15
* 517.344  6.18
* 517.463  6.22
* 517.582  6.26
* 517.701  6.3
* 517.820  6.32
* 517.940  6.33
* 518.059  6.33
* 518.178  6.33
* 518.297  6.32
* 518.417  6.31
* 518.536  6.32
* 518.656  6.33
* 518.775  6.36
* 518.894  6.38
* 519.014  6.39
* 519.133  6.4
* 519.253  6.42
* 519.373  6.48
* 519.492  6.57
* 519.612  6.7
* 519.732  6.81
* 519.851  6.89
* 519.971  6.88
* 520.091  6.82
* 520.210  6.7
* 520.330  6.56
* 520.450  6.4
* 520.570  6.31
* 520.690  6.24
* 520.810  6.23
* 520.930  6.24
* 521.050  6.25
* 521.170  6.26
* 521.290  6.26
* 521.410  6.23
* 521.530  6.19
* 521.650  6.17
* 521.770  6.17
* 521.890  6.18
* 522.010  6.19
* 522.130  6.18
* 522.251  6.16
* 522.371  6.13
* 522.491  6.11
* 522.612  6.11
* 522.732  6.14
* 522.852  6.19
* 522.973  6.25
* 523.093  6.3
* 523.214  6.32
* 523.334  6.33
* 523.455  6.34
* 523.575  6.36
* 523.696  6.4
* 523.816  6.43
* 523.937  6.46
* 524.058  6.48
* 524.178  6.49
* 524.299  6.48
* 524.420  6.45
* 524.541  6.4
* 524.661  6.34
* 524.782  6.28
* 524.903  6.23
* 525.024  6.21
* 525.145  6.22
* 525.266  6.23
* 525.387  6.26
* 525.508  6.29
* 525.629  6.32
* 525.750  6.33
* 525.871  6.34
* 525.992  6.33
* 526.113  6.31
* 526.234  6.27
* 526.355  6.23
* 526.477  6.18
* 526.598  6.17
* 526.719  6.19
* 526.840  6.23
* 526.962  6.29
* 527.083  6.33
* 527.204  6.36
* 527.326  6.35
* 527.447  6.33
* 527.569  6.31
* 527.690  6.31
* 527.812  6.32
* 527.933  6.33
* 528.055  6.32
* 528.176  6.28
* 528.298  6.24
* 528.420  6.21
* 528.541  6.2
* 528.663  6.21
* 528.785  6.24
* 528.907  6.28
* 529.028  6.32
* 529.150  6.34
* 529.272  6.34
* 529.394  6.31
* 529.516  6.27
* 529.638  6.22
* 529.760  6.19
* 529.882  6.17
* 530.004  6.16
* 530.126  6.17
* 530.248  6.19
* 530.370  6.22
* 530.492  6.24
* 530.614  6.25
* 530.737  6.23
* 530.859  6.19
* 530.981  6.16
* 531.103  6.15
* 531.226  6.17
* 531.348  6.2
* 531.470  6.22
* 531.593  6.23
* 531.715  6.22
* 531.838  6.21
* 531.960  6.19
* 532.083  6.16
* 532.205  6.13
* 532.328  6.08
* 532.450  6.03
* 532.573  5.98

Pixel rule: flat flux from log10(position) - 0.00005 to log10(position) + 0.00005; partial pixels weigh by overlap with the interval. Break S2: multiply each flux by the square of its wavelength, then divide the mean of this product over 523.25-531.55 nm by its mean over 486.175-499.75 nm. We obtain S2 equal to 0.79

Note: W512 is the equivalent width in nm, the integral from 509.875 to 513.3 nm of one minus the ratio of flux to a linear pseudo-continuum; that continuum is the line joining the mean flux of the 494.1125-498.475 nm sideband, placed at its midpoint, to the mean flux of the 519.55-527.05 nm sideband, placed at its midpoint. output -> 0.81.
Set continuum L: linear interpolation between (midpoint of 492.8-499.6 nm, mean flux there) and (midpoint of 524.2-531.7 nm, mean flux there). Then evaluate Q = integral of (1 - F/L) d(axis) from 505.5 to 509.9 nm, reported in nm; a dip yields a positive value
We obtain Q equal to 0.96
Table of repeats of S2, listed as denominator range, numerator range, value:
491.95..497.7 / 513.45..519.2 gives 0.66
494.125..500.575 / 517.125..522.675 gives 0.52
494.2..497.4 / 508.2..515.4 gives 0.53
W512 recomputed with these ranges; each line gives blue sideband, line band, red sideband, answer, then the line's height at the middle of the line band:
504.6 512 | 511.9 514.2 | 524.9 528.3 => 0.04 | 6.62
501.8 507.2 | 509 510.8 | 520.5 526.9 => 0.00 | 6.67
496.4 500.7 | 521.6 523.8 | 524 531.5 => 0.40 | 7.63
